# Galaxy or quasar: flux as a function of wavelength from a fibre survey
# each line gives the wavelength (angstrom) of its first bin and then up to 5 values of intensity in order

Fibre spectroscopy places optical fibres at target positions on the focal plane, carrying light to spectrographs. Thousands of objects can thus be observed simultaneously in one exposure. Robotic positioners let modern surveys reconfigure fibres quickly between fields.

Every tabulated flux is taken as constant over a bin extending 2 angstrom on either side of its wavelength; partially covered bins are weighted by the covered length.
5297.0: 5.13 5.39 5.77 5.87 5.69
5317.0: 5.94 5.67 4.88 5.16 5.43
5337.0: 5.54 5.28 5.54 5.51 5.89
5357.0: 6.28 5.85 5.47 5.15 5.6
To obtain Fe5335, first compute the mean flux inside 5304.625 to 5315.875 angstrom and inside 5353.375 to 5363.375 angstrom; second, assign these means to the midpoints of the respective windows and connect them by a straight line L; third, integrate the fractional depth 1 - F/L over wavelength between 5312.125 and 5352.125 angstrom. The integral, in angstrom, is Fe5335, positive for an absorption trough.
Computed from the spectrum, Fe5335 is 2.9 angstrom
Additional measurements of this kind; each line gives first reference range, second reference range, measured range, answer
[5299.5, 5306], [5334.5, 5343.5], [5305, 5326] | -0.6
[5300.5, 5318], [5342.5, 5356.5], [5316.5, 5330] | 0.8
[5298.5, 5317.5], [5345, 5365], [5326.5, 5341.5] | 1.1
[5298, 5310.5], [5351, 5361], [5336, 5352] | 1.2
